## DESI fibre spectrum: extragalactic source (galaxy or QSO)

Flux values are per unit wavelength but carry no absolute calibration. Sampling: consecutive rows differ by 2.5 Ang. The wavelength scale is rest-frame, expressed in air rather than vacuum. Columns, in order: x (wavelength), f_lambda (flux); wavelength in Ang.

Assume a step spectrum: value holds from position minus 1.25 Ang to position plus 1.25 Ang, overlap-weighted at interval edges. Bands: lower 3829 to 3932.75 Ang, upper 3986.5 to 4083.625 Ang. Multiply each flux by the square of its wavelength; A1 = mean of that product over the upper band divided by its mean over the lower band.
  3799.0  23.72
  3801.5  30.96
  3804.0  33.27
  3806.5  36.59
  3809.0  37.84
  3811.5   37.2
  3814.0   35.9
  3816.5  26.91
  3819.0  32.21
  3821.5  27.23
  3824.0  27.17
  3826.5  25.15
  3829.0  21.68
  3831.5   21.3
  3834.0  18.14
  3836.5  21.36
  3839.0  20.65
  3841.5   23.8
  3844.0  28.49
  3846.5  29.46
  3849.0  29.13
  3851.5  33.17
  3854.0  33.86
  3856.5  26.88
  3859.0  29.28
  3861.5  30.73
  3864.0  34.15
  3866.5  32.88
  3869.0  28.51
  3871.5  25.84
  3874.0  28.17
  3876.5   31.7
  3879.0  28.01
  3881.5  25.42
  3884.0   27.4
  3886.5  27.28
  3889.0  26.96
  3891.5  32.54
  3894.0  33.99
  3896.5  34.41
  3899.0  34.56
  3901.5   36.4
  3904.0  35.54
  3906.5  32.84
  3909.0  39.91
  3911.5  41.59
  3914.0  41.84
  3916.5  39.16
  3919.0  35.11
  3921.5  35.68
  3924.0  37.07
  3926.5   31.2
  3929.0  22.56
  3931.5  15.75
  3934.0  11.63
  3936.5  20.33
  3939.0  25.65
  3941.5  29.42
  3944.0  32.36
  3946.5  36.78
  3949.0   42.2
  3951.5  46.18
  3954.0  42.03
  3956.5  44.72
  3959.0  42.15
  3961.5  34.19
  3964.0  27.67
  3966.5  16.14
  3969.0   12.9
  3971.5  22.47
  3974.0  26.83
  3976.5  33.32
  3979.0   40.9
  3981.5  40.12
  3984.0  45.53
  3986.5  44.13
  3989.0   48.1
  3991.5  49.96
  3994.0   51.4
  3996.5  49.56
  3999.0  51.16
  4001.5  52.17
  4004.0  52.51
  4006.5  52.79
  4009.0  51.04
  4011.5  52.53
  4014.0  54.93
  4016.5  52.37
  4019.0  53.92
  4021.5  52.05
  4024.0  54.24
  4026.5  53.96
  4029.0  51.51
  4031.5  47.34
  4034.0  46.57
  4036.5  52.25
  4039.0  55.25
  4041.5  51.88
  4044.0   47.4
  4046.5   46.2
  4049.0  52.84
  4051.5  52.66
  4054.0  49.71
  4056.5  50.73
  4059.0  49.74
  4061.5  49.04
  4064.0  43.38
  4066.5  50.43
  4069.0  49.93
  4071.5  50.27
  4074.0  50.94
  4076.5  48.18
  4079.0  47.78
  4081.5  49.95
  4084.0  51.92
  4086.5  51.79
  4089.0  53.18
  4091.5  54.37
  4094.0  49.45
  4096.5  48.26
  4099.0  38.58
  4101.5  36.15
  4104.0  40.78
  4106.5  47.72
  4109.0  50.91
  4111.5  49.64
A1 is 1.81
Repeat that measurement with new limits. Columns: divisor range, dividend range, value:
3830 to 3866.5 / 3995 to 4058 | 2.06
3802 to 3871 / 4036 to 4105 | 1.90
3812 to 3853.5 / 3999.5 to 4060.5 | 2.13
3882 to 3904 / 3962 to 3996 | 1.18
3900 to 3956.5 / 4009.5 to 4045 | 1.63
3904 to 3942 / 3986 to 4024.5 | 1.74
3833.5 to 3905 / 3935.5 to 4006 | 1.37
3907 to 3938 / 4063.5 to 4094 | 1.76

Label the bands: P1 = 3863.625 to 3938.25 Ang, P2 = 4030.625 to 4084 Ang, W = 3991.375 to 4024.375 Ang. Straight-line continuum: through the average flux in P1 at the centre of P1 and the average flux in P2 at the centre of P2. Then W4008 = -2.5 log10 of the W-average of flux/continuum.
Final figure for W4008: -0.192 mag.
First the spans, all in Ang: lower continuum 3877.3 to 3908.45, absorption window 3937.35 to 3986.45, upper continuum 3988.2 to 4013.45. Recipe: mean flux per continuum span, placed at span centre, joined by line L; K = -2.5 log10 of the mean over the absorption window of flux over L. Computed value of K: 0.28 mag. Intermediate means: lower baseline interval 31.5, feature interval 33.9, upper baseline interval 51.3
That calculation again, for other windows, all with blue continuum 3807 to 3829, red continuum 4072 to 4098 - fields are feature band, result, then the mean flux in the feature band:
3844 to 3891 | 0.171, 29.4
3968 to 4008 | 0.030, 42.4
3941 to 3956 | 0.042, 38.9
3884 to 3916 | 0.070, 34.6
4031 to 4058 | -0.063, 50.3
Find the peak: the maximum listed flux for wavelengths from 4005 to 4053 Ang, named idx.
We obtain 55.25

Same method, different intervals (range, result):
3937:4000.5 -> 51.4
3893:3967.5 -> 46.18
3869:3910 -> 39.91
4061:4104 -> 54.37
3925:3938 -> 31.2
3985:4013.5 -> 52.79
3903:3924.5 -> 41.84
